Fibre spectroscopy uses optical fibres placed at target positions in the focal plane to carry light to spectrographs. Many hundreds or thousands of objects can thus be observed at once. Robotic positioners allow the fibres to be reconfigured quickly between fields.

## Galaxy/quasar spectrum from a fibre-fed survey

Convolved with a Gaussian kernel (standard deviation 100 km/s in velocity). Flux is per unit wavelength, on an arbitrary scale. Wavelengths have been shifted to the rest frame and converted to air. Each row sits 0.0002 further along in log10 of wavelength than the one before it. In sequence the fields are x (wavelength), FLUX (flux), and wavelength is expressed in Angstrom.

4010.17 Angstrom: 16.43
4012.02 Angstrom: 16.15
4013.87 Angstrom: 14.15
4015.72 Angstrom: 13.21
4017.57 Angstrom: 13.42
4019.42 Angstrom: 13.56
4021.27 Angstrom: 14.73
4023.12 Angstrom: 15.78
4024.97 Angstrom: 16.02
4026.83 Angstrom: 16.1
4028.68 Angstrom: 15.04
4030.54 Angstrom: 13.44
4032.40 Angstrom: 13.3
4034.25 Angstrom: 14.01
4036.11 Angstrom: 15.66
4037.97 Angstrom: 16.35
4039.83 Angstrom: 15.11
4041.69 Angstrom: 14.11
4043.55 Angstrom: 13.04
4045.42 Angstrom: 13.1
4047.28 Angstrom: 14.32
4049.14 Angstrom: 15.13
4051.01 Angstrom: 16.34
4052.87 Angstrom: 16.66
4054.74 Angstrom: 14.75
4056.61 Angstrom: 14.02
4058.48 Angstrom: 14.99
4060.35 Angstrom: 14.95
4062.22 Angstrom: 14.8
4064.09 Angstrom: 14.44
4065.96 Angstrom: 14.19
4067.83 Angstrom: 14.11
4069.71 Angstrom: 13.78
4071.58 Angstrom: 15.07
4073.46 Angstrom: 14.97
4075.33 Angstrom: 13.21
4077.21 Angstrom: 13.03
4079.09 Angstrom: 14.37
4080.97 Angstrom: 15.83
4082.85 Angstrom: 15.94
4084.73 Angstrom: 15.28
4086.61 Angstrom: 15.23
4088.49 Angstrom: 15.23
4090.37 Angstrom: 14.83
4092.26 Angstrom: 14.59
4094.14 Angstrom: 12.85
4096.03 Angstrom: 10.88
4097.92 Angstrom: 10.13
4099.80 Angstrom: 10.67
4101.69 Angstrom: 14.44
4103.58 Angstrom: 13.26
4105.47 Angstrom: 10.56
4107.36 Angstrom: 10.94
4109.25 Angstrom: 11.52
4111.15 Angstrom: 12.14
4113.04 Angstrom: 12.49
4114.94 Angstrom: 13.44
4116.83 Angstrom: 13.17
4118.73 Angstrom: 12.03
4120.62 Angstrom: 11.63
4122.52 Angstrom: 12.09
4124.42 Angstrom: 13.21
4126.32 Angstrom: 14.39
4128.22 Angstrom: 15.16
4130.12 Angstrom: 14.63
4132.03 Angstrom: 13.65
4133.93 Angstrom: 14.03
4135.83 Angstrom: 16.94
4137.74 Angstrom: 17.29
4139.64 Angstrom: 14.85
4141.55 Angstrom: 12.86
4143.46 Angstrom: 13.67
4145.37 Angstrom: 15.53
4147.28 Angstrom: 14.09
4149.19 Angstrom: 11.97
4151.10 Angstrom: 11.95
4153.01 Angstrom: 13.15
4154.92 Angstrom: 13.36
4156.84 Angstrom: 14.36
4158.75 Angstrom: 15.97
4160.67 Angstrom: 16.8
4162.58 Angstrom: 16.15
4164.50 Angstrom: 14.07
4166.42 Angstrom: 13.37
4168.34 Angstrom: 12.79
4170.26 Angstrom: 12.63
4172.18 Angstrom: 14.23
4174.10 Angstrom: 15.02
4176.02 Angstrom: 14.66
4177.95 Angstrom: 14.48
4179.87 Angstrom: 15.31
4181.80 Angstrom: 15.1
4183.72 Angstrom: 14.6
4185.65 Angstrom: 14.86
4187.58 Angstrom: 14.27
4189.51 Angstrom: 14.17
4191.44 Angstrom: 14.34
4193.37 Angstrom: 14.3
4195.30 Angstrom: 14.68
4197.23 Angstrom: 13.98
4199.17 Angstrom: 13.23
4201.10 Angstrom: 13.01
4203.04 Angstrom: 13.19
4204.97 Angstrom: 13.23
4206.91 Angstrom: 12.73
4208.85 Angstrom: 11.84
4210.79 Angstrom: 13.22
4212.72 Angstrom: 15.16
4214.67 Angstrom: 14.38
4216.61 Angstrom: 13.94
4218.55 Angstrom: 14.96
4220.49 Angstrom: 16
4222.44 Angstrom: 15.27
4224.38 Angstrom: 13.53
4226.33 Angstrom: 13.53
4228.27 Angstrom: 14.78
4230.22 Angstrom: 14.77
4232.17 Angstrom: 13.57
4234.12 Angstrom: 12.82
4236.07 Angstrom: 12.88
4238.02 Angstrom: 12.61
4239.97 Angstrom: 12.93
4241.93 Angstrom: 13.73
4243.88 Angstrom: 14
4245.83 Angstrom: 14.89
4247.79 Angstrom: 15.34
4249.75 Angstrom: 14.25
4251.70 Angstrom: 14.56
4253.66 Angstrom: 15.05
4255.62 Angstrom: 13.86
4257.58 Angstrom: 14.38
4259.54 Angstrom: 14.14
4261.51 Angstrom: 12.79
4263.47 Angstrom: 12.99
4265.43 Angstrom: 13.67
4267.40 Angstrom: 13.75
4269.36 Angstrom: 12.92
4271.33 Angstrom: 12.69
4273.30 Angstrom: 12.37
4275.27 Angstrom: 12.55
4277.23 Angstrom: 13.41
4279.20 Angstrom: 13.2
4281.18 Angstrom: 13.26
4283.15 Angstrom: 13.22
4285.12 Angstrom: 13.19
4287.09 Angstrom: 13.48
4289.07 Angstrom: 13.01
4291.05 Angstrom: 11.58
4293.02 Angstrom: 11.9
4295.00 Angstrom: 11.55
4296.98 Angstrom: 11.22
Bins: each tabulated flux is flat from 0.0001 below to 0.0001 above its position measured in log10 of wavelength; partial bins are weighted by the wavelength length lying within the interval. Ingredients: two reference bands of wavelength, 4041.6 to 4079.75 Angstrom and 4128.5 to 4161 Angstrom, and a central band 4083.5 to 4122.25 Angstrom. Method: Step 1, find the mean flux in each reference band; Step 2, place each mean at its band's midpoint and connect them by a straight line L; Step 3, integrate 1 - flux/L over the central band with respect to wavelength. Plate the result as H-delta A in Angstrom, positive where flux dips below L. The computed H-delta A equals 4.42 Angstrom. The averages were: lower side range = 14.5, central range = 12.8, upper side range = 14.4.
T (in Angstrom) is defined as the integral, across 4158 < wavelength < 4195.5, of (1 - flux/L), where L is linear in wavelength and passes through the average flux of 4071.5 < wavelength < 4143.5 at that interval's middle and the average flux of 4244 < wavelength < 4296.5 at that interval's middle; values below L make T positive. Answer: -3.0 Angstrom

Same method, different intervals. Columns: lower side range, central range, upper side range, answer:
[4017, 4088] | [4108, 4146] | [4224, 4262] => 1.84 Angstrom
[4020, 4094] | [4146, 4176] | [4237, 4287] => 0.26 Angstrom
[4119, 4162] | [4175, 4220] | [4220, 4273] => -0.29 Angstrom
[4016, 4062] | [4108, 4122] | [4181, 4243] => 2.01 Angstrom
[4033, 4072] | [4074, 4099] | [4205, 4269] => 1.04 Angstrom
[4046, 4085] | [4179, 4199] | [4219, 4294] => -0.70 Angstrom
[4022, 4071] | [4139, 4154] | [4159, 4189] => 1.17 Angstrom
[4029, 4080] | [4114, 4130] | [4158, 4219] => 1.26 Angstrom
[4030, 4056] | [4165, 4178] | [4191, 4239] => 0.18 Angstrom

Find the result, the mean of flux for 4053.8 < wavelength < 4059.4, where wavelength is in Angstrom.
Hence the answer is 14.6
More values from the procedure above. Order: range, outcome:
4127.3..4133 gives 14.5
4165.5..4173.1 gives 13.2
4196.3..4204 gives 13.3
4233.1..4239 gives 12.8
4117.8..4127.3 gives 12.7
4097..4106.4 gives 11.8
